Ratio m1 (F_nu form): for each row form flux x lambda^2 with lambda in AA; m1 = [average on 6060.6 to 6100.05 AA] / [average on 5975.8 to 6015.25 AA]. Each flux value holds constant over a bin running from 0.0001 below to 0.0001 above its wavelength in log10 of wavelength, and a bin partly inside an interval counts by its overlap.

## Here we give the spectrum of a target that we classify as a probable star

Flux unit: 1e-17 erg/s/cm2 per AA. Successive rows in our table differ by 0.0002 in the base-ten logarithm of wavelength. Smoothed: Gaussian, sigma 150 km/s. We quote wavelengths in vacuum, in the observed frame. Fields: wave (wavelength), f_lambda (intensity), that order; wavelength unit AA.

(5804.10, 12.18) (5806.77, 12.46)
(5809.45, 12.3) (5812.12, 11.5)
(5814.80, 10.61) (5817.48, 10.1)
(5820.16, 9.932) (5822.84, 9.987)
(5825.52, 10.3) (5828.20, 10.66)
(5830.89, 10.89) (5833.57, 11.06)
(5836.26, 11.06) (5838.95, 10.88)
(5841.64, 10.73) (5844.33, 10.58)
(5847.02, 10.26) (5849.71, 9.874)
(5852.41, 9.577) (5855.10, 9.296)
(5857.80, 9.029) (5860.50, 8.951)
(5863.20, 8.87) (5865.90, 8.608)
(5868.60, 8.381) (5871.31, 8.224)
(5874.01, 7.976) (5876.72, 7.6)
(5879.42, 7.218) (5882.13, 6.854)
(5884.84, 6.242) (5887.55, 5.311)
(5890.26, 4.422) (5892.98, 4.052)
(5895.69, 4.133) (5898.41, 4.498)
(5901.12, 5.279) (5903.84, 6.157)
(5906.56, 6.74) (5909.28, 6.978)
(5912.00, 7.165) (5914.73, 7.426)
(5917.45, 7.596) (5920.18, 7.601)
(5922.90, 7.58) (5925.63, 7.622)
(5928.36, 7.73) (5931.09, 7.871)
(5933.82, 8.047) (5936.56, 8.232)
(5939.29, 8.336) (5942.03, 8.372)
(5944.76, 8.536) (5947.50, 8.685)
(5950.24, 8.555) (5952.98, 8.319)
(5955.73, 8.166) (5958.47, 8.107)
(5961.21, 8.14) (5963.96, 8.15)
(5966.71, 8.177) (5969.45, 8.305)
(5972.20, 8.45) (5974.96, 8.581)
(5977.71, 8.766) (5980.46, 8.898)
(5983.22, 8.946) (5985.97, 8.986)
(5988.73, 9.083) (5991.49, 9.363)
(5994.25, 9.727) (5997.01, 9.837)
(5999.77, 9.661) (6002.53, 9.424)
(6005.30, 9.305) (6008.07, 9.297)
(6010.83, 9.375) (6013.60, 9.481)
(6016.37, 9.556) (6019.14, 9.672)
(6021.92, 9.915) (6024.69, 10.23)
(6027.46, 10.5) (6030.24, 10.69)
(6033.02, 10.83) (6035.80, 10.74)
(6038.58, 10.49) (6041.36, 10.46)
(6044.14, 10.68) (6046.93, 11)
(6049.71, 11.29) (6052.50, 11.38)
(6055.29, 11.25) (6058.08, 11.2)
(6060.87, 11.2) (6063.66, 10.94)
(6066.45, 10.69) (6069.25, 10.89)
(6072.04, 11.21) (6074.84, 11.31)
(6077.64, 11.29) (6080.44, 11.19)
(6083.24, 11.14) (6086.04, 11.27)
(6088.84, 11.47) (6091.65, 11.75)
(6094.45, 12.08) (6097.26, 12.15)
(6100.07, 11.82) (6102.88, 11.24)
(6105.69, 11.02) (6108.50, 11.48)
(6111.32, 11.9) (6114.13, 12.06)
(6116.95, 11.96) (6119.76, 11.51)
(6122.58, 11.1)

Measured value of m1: 1.3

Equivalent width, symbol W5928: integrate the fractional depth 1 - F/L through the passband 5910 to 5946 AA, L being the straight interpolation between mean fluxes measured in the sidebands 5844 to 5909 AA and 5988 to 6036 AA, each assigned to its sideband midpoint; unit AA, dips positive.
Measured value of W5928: 2.0 AA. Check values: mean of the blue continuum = 7.36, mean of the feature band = 7.84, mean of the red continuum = 9.8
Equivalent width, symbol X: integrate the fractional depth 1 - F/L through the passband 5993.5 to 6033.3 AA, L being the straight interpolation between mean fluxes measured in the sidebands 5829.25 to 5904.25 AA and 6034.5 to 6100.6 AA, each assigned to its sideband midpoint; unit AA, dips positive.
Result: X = 2.1 AA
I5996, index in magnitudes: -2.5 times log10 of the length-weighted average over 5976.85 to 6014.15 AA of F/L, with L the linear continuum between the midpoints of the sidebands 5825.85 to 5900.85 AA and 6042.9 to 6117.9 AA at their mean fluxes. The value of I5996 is 0.10 mag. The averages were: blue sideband 8.32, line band 9.3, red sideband 11.4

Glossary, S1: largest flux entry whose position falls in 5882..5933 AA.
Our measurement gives 7.871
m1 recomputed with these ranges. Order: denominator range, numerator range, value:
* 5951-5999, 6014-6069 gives 1.25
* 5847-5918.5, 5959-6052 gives 1.39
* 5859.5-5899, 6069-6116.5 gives 1.83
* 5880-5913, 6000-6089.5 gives 1.96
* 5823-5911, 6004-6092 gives 1.39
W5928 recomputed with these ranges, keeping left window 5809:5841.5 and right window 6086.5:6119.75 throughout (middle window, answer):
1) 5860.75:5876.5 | 3.6 AA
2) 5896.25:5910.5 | 6.7 AA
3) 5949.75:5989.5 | 9.7 AA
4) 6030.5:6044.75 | 1.0 AA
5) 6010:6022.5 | 2.0 AA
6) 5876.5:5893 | 7.5 AA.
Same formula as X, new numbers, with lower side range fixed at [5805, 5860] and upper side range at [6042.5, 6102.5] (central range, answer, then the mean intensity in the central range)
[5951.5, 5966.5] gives 3.8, 8.18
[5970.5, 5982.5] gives 2.5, 8.67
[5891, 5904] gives 7.3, 4.68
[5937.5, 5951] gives 3.0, 8.49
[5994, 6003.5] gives 1.2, 9.67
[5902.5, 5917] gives 5.2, 6.94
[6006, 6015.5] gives 1.5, 9.39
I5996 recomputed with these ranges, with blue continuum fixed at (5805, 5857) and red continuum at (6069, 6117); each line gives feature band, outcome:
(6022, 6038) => 0.08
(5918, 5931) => 0.39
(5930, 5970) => 0.31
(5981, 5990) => 0.23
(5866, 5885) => 0.37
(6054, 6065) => 0.02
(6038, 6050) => 0.06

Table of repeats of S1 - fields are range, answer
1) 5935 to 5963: 8.685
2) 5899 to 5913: 7.165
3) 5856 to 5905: 9.029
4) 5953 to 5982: 8.898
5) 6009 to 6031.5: 10.69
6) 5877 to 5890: 7.218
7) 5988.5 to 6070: 11.38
